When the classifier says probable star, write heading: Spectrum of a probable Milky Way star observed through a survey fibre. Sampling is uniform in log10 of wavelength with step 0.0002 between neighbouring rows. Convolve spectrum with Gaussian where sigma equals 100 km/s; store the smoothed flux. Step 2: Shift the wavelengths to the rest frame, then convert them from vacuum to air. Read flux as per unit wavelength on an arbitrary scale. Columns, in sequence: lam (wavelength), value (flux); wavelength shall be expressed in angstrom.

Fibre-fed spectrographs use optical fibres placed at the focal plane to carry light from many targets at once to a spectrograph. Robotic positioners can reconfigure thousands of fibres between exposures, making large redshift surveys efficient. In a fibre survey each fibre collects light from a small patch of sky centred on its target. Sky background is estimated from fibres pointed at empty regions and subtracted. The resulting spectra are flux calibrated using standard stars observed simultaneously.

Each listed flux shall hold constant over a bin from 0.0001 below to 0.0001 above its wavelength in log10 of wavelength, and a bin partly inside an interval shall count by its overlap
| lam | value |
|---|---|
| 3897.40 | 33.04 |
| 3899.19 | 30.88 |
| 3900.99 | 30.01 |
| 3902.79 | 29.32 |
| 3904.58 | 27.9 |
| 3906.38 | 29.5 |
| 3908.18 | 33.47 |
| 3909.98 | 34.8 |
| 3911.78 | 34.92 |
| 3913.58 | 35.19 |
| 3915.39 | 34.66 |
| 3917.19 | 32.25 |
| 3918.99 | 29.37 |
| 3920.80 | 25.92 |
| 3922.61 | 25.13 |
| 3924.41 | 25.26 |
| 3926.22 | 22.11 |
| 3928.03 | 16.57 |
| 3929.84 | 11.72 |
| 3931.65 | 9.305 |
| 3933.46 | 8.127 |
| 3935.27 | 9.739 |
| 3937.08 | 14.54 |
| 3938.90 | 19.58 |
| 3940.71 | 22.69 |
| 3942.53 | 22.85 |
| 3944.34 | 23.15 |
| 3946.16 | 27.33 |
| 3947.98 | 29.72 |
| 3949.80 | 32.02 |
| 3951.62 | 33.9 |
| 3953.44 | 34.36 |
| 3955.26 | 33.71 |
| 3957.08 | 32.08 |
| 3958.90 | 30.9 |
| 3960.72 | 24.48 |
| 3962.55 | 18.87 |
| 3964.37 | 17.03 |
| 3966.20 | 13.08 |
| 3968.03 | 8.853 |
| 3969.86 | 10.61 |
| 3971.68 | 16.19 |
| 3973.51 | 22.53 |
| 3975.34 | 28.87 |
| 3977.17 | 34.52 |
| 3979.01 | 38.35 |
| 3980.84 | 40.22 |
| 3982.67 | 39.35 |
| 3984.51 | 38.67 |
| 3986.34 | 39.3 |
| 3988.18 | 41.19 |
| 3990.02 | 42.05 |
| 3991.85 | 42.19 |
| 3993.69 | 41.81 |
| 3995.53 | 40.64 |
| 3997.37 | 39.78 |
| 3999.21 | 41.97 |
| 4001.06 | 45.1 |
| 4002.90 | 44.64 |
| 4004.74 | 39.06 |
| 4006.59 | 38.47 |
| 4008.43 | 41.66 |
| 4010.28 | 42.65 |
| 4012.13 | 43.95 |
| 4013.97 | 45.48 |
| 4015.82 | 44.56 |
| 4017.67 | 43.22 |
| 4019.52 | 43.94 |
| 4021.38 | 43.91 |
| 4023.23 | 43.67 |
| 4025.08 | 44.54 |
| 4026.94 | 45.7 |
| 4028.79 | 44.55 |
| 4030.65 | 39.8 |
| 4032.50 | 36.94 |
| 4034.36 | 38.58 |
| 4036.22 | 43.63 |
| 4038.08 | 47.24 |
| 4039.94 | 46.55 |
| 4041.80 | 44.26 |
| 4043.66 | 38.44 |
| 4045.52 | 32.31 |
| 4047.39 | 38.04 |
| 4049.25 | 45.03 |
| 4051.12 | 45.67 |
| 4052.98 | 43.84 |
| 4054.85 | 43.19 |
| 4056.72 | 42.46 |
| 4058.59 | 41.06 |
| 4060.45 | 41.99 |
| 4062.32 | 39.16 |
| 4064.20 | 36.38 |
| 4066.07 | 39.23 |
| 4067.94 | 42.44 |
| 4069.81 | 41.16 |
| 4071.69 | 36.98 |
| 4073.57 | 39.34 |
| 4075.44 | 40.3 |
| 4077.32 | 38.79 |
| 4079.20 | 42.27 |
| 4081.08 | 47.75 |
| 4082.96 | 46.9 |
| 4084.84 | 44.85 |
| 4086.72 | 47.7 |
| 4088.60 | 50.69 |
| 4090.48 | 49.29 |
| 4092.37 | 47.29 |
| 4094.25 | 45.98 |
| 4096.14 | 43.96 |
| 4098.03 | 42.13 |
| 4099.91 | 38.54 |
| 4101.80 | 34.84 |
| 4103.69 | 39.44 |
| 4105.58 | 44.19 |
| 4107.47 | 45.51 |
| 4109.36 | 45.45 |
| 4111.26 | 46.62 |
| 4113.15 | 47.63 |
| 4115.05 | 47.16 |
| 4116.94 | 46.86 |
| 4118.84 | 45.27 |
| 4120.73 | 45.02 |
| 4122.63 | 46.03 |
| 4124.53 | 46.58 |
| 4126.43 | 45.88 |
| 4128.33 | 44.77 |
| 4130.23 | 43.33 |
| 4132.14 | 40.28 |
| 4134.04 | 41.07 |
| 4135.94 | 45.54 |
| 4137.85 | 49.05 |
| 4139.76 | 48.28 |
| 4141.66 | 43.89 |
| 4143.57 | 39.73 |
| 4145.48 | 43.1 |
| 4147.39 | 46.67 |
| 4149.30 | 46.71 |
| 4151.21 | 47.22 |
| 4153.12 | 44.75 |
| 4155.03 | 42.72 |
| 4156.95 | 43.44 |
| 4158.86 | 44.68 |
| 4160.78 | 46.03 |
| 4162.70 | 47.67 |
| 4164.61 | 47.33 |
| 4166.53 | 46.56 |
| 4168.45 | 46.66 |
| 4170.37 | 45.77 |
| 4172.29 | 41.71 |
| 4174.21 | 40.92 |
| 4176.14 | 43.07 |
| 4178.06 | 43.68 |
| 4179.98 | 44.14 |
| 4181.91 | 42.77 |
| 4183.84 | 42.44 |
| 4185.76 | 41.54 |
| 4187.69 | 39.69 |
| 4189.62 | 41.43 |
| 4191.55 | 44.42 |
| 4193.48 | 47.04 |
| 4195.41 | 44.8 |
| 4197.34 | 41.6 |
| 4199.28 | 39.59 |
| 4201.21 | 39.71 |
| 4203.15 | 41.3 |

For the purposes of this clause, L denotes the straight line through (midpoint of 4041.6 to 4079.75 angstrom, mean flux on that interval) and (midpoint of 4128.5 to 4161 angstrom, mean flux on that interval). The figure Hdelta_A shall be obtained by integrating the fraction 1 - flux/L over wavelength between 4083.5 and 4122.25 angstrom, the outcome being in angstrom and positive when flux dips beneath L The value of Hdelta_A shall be -2.3 angstrom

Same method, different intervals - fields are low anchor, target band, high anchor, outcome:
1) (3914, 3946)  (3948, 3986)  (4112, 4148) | -3.2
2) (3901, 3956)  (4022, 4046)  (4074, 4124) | -3.1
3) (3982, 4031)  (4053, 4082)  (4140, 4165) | 1.7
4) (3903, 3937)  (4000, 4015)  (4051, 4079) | -3.6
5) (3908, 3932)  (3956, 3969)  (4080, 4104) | 4.2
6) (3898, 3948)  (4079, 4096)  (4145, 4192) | -4.1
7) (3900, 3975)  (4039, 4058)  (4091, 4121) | -2.3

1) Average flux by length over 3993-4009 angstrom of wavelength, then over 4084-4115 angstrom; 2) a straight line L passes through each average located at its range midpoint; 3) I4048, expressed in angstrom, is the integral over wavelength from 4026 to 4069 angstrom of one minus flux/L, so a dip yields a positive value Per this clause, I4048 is 1.4 angstrom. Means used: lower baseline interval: 41.5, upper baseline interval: 44.7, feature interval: 41.6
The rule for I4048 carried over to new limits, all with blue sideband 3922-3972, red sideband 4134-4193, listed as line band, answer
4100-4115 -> -1.9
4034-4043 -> -3.8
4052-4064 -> -3.1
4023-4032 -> -4.1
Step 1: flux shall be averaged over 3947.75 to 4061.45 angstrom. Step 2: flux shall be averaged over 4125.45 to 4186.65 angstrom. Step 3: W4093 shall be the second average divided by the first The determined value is 1.2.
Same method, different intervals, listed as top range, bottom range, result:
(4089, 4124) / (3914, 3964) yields 1.85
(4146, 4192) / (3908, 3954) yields 1.79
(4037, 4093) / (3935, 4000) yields 1.46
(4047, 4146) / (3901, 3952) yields 1.74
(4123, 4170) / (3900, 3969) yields 1.82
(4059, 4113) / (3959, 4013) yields 1.28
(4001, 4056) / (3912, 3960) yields 1.71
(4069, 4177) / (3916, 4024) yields 1.44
